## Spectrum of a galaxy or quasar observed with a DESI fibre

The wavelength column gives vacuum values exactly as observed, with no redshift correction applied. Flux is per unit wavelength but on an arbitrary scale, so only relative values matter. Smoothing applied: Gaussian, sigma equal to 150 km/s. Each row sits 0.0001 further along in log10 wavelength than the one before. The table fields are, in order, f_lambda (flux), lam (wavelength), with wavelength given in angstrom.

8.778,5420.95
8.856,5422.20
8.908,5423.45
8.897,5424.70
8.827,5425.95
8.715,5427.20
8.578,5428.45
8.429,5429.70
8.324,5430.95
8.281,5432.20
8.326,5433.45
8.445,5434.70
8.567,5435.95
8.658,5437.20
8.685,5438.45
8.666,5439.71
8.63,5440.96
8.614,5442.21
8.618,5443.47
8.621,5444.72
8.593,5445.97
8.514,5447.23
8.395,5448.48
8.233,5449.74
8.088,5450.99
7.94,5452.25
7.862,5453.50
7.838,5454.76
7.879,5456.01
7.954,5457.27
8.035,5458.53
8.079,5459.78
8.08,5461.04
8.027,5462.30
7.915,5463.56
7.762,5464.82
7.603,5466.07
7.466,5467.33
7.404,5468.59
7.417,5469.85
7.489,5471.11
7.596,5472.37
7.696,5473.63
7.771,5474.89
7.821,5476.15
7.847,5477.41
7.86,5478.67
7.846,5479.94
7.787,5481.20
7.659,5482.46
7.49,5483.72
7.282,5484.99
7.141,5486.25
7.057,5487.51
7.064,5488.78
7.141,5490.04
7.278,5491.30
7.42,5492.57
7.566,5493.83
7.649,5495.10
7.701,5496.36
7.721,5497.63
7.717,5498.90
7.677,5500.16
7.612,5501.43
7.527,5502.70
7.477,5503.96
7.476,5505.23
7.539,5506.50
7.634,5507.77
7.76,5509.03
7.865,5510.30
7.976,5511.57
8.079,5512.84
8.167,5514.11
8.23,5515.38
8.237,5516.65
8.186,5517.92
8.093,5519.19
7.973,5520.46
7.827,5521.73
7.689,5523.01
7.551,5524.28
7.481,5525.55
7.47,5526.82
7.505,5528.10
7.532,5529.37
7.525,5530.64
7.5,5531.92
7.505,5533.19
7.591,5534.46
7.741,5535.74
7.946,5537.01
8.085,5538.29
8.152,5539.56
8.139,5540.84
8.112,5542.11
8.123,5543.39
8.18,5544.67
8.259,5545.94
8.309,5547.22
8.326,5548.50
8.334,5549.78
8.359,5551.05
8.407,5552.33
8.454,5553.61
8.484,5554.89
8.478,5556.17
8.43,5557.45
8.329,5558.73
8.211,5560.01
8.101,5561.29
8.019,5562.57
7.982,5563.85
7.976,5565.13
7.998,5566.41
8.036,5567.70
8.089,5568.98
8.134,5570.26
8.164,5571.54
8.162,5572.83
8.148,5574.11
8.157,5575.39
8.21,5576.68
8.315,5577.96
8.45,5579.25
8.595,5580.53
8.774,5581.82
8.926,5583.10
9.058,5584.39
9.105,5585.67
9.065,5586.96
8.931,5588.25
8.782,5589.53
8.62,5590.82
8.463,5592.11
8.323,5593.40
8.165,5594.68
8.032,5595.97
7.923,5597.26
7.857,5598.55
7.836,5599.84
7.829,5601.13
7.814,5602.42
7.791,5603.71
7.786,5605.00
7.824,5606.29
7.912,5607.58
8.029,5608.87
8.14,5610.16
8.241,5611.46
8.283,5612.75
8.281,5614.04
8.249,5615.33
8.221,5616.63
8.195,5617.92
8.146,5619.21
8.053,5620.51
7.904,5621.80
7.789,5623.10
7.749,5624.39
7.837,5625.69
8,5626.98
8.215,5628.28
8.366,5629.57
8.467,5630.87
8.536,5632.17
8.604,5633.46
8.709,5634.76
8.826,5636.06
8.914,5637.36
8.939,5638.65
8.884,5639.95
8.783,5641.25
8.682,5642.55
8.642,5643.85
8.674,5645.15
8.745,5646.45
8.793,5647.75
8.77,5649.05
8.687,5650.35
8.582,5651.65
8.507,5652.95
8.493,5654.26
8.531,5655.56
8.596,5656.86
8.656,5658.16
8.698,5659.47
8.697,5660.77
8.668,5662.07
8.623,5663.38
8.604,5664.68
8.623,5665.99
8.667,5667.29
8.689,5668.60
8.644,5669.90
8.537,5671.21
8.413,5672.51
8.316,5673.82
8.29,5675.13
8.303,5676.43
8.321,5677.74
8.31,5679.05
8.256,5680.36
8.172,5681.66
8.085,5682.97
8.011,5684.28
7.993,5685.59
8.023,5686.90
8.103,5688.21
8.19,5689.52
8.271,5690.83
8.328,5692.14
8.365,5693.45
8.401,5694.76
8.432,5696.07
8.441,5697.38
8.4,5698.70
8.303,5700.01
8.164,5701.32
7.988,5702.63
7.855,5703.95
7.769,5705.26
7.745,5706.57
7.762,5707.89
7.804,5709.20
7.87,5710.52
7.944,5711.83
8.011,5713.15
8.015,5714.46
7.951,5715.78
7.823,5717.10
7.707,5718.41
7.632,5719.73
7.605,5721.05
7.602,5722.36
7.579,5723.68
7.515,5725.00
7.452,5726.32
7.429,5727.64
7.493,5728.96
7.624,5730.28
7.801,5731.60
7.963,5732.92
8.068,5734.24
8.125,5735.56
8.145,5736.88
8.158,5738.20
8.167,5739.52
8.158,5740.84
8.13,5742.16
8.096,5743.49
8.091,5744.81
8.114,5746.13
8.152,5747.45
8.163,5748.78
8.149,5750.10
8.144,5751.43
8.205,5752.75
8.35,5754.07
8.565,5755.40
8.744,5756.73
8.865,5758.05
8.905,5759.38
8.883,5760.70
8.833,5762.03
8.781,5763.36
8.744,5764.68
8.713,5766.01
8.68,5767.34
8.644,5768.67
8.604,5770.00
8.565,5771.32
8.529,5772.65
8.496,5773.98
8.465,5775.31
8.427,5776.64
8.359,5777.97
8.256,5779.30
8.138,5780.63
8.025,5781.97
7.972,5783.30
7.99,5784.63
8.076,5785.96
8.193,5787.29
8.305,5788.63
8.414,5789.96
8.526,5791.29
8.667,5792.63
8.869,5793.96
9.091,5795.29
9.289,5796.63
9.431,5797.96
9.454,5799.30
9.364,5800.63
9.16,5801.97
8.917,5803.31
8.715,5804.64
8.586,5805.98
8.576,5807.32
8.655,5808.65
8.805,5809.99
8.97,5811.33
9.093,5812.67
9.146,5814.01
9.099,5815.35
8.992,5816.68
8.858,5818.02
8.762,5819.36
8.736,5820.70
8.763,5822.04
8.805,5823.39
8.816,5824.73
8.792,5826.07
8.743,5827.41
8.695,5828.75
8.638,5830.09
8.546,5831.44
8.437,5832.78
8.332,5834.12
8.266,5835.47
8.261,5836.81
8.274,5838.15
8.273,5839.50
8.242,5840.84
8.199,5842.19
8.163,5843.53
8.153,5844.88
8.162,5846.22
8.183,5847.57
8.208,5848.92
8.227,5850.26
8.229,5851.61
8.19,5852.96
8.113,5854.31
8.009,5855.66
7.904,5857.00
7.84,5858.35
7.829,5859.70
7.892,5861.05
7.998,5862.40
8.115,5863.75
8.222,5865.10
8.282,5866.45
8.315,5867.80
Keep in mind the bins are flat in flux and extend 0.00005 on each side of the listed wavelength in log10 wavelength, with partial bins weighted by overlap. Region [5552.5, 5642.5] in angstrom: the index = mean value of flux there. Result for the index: 8.29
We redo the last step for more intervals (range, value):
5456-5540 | 7.7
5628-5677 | 8.62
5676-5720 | 8.08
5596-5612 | 7.91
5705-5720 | 7.84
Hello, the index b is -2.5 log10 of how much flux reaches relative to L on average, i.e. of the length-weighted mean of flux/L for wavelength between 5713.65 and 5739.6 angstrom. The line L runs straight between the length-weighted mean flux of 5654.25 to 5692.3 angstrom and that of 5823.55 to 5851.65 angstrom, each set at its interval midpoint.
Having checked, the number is 0.08 mag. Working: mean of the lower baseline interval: 8.4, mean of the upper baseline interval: 8.39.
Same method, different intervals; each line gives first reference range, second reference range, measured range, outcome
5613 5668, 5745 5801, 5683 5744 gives 0.073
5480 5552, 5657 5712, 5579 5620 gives -0.037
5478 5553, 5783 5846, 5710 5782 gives 0.037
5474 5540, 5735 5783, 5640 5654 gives -0.078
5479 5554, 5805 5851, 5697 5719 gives 0.040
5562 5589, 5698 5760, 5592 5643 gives 0.010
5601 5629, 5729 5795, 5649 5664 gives -0.066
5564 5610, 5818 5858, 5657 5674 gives -0.040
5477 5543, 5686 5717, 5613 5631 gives -0.024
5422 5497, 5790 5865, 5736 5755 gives 0.035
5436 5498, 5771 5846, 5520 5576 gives 0.003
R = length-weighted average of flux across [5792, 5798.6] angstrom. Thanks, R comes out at 9.08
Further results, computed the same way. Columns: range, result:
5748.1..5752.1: 8.14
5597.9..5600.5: 7.84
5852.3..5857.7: 8.06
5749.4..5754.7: 8.22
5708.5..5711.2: 7.85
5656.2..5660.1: 8.65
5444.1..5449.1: 8.53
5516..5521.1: 8.13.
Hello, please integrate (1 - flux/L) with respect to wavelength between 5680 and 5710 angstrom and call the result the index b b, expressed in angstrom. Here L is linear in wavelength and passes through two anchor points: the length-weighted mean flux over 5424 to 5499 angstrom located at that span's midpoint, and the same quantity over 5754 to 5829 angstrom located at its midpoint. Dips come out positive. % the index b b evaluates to 1.3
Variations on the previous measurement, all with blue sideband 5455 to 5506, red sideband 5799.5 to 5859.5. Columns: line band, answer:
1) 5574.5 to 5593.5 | -1.8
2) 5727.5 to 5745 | 0.7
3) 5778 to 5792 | 0.4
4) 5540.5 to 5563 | -1.4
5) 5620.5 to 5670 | -2.9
